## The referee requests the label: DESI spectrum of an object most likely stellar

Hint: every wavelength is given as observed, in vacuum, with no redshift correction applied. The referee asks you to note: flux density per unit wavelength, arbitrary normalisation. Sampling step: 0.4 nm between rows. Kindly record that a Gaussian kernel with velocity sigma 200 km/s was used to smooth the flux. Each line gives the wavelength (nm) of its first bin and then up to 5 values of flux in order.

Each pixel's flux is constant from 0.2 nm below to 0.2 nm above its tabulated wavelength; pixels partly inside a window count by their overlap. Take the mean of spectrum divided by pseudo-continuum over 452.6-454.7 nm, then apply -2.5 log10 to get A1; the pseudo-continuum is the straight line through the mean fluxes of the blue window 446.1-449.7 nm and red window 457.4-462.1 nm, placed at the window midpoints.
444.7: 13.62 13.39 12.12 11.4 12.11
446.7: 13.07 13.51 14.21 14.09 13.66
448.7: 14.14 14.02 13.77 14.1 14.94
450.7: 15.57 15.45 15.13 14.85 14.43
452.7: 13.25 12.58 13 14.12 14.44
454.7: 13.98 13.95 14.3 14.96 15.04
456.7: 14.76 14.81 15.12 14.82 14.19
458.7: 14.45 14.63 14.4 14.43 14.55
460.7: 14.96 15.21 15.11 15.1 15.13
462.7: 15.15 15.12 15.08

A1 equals 0.05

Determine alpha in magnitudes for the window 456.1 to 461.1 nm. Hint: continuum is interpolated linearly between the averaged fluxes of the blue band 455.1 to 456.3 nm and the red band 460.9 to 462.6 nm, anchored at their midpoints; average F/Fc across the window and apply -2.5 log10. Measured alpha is 0.01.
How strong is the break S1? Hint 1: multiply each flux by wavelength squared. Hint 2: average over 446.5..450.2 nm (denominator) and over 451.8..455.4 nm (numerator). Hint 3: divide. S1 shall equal 1.02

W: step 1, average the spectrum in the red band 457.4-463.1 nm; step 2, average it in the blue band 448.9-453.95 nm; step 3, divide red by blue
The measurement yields 1.04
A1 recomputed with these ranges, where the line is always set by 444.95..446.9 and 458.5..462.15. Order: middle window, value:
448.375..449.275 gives -0.09 mag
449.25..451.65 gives -0.13 mag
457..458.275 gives -0.04 mag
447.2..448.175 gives -0.11 mag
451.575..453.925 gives -0.02 mag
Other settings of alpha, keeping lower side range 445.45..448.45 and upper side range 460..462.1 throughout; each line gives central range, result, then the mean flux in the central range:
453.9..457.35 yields -0.02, 14.5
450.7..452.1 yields -0.12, 15.2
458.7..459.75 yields 0.02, 14.5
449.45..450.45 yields -0.07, 14.3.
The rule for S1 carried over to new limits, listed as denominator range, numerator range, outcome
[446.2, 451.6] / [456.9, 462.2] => 1.09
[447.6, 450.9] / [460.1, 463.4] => 1.11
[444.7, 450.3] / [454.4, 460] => 1.13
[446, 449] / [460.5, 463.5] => 1.19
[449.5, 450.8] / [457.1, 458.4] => 1.04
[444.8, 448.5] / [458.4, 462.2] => 1.20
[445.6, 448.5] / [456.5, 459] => 1.17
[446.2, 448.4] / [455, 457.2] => 1.13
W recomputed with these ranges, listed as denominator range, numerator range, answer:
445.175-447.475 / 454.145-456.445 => 1.14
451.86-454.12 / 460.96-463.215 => 1.11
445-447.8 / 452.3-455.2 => 1.06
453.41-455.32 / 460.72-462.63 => 1.08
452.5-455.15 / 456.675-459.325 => 1.08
